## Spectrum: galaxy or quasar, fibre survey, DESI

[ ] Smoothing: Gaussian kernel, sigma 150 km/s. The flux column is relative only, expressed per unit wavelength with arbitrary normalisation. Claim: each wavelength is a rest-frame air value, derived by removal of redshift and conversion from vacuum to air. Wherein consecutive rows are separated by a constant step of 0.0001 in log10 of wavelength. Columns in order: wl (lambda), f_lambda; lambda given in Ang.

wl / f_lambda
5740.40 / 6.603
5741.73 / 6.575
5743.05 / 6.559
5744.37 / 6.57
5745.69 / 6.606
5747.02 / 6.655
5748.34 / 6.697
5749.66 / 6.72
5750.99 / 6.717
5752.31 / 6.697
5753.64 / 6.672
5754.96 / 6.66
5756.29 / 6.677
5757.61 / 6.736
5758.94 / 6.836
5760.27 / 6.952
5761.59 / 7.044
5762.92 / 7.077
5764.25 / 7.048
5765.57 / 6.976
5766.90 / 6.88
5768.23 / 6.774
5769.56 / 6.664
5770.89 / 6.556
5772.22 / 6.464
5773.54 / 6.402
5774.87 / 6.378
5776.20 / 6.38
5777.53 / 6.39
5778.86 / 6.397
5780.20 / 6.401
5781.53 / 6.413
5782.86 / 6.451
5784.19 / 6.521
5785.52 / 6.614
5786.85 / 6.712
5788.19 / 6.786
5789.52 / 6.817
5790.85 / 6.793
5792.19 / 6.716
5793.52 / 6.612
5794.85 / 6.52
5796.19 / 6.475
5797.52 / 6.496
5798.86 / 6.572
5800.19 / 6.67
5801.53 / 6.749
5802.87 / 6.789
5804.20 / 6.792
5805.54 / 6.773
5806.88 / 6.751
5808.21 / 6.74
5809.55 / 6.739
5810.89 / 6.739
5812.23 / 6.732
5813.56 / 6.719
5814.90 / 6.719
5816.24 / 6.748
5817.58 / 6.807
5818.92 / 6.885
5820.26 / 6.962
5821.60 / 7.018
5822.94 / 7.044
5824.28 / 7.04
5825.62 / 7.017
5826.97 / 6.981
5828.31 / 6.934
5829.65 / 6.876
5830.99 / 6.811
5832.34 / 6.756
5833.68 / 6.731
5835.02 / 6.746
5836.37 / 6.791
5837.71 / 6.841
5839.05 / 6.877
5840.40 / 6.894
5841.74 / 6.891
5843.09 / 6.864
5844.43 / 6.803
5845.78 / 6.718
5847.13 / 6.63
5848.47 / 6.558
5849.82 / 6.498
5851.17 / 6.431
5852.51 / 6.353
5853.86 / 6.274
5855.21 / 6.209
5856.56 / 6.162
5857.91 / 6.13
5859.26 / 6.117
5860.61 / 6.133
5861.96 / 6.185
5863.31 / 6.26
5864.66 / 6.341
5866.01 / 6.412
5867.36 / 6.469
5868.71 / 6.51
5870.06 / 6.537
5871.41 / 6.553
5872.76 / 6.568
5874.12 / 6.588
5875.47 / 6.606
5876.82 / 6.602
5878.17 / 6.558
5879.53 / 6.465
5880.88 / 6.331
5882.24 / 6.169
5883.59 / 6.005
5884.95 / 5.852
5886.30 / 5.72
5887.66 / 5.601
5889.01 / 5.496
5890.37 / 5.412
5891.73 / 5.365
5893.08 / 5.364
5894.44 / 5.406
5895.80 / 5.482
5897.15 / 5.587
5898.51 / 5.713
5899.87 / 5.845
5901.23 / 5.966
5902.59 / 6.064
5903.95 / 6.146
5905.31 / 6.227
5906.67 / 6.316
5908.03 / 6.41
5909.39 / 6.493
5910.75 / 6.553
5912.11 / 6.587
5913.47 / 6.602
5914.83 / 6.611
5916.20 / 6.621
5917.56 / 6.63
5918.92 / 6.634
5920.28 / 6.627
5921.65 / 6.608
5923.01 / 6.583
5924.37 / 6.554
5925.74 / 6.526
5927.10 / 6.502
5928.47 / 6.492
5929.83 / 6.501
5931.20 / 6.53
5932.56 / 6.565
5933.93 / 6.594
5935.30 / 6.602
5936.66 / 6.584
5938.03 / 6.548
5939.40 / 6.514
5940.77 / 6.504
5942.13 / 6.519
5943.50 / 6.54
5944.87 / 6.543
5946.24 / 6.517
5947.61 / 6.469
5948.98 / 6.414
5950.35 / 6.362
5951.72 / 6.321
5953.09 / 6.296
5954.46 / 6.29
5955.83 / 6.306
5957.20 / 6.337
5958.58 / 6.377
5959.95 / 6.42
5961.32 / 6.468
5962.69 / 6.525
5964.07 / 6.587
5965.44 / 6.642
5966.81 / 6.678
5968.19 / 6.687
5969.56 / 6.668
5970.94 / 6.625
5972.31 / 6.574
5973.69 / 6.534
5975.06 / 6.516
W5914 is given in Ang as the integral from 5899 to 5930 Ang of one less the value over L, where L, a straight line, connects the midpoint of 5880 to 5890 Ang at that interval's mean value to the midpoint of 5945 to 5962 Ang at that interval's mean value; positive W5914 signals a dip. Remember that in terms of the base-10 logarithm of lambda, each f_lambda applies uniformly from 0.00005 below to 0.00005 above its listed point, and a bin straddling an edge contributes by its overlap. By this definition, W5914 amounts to -1.70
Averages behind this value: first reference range 5.88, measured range 6.43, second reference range 6.39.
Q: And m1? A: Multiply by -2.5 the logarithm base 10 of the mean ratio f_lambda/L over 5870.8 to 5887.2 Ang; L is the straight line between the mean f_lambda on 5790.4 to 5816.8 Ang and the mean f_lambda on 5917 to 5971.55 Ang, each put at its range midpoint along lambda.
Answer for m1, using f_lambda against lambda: 0.05 mag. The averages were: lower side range 6.69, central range 6.32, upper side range 6.52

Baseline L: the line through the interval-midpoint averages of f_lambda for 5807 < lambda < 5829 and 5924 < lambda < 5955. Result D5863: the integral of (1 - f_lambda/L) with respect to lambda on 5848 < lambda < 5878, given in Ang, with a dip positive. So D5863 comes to 1.5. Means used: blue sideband 6.86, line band 6.39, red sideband 6.49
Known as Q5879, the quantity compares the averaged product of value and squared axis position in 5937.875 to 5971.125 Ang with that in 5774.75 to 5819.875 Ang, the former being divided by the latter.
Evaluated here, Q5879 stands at 1.0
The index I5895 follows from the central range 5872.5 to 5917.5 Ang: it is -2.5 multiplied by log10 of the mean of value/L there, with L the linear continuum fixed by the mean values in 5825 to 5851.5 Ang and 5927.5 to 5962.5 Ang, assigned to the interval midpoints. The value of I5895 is 0.09 mag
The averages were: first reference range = 6.78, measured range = 6.1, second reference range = 6.47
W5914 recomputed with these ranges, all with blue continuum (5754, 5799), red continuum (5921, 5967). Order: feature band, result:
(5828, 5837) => -0.3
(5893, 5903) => 1.3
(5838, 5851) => -0.3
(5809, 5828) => -0.7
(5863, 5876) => 0.1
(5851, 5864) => 0.7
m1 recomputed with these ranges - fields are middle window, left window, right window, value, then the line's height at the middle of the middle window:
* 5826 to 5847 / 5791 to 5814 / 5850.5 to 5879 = -0.05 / 6.52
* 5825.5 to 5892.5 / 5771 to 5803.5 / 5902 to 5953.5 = 0.02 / 6.53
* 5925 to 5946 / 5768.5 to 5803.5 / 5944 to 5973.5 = -0.01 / 6.49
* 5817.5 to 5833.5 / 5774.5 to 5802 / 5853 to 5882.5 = -0.07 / 6.47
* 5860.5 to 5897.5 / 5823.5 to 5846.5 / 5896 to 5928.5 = 0.08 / 6.57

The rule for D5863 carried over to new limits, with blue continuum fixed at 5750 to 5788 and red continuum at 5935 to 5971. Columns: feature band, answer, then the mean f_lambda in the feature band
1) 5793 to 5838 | -1.12 Ang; 6.78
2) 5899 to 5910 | 0.61 Ang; 6.17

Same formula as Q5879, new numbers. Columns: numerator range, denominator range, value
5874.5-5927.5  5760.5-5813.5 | 0.96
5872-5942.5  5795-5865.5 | 0.97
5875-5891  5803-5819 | 0.92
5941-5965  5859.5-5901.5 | 1.09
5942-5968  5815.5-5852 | 0.99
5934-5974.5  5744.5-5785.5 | 1.04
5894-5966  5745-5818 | 1.01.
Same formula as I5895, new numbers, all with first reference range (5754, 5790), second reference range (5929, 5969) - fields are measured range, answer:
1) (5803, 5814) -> -0.02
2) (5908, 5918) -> -0.01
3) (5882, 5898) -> 0.17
